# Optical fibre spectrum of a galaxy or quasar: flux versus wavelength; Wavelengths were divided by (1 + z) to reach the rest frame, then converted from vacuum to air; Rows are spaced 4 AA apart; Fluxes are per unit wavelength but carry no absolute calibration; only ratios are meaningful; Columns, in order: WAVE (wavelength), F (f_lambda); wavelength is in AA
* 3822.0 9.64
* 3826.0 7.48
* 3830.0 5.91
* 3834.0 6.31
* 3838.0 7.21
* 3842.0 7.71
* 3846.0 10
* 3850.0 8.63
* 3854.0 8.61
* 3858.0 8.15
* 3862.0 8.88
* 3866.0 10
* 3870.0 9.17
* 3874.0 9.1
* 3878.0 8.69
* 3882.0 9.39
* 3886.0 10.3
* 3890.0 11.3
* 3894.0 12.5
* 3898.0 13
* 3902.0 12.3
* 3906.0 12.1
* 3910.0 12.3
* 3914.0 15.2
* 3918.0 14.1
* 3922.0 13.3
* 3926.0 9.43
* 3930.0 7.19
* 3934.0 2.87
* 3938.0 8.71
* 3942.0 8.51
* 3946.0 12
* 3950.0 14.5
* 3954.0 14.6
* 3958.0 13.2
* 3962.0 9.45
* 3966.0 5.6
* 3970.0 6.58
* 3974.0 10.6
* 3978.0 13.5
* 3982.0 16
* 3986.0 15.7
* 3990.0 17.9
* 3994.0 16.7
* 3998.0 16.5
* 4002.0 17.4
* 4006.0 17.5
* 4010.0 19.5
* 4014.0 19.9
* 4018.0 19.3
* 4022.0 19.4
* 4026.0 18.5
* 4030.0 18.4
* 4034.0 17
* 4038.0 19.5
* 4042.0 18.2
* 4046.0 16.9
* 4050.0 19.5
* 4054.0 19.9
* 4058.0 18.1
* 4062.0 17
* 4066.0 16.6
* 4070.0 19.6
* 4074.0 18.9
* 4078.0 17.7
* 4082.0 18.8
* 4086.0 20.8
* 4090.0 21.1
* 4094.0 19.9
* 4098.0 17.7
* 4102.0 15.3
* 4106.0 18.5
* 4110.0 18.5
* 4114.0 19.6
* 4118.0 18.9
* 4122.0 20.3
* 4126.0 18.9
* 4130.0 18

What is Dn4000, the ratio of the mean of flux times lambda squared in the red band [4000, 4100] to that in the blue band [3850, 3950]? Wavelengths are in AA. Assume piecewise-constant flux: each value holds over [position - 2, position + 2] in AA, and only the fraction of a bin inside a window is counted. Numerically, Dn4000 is 1.95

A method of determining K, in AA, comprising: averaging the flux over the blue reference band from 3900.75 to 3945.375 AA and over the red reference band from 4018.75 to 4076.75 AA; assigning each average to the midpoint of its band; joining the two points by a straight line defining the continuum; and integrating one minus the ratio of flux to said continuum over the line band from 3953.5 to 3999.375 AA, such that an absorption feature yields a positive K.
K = 3.6 AA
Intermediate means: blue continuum 10.6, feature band 12.9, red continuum 18.4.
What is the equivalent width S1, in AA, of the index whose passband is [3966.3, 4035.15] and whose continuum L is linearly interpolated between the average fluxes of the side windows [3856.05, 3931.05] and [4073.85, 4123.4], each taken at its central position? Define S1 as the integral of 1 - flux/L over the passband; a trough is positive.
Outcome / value -4.6 AA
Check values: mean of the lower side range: 10.9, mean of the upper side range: 18.9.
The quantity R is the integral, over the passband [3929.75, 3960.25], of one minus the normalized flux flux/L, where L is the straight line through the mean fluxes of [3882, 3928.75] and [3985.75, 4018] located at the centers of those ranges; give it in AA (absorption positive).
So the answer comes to 8.89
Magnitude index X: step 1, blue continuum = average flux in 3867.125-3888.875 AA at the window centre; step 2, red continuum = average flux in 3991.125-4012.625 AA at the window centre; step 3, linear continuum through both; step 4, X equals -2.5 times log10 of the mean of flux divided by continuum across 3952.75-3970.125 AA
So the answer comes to 0.42 mag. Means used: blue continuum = 9.44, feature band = 10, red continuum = 17.6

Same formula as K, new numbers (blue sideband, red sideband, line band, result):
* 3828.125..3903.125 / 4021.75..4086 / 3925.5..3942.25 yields 7.4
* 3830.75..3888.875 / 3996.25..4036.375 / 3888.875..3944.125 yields 4.8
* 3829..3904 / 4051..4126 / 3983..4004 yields -2.9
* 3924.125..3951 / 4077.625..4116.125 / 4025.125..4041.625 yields -3.9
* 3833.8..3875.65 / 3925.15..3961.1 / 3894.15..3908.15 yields -4.6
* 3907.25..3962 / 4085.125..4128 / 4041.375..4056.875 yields -2.1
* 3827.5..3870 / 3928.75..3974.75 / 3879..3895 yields -3.6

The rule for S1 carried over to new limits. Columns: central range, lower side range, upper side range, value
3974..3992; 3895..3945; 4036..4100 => -1.2 AA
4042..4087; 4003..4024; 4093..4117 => 0.3 AA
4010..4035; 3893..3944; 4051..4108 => -4.8 AA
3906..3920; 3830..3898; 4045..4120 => -2.9 AA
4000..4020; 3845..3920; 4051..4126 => -3.8 AA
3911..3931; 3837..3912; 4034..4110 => -0.3 AA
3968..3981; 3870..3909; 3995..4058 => 4.1 AA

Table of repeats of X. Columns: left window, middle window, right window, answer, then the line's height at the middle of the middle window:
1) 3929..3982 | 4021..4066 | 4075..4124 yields -0.19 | 15.5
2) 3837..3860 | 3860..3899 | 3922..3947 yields -0.20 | 8.42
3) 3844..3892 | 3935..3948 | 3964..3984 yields 0.10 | 10.1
